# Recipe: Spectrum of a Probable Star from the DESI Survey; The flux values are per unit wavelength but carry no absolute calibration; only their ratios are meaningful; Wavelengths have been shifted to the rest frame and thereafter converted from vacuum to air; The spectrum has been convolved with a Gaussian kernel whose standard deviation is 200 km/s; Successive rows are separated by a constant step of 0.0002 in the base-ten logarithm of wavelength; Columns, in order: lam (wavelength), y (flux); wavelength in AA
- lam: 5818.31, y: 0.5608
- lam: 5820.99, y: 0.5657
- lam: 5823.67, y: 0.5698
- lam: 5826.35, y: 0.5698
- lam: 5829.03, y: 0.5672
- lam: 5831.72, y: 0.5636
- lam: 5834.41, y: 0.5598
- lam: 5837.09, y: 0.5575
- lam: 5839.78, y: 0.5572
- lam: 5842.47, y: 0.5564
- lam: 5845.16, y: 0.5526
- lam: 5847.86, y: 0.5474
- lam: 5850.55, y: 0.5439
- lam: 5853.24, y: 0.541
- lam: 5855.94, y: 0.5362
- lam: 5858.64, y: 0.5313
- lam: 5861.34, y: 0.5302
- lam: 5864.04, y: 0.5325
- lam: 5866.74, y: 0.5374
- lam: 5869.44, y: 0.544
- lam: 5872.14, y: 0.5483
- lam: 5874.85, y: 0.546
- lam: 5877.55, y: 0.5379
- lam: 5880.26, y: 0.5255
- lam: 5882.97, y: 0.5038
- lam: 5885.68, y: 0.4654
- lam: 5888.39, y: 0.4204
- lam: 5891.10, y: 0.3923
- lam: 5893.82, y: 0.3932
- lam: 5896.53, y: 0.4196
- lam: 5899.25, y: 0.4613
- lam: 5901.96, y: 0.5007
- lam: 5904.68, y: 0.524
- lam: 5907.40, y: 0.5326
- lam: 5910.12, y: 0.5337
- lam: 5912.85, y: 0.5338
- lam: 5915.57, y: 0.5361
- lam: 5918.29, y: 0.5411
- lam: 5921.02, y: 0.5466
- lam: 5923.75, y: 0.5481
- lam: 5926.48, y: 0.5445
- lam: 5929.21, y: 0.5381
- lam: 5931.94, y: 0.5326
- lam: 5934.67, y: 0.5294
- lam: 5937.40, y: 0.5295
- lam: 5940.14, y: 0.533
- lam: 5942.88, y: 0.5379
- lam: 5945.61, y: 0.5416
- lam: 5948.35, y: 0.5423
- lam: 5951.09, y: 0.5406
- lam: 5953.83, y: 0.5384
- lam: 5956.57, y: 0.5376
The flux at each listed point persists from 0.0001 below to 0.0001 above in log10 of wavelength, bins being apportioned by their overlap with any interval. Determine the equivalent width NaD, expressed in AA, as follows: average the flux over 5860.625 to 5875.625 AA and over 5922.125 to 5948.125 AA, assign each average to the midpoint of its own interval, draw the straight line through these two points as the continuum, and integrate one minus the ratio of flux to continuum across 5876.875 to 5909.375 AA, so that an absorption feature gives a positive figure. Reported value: 4.0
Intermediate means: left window 0.54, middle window 0.473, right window 0.538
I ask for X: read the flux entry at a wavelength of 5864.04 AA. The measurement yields 0.5325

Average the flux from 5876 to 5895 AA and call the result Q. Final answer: 0.464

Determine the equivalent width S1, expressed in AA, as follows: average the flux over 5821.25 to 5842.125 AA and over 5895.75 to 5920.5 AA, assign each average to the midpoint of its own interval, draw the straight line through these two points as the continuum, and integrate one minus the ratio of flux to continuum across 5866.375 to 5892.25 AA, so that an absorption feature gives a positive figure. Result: 1.5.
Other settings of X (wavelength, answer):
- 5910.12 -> 0.5337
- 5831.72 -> 0.5636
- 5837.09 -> 0.5575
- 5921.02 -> 0.5466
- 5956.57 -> 0.5376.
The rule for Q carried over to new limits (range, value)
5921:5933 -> 0.542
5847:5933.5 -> 0.515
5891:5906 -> 0.453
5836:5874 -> 0.544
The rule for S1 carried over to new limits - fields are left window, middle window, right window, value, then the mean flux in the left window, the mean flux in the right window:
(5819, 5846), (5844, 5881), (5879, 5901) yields -2.78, 0.562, 0.448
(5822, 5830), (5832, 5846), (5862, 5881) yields 0.08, 0.569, 0.539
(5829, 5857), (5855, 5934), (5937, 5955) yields 4.85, 0.552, 0.538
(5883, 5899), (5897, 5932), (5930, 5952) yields -3.44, 0.428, 0.536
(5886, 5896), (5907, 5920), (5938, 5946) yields -1.97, 0.41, 0.536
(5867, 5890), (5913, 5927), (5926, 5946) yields -0.36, 0.511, 0.535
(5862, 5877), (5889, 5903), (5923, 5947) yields 2.81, 0.541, 0.537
